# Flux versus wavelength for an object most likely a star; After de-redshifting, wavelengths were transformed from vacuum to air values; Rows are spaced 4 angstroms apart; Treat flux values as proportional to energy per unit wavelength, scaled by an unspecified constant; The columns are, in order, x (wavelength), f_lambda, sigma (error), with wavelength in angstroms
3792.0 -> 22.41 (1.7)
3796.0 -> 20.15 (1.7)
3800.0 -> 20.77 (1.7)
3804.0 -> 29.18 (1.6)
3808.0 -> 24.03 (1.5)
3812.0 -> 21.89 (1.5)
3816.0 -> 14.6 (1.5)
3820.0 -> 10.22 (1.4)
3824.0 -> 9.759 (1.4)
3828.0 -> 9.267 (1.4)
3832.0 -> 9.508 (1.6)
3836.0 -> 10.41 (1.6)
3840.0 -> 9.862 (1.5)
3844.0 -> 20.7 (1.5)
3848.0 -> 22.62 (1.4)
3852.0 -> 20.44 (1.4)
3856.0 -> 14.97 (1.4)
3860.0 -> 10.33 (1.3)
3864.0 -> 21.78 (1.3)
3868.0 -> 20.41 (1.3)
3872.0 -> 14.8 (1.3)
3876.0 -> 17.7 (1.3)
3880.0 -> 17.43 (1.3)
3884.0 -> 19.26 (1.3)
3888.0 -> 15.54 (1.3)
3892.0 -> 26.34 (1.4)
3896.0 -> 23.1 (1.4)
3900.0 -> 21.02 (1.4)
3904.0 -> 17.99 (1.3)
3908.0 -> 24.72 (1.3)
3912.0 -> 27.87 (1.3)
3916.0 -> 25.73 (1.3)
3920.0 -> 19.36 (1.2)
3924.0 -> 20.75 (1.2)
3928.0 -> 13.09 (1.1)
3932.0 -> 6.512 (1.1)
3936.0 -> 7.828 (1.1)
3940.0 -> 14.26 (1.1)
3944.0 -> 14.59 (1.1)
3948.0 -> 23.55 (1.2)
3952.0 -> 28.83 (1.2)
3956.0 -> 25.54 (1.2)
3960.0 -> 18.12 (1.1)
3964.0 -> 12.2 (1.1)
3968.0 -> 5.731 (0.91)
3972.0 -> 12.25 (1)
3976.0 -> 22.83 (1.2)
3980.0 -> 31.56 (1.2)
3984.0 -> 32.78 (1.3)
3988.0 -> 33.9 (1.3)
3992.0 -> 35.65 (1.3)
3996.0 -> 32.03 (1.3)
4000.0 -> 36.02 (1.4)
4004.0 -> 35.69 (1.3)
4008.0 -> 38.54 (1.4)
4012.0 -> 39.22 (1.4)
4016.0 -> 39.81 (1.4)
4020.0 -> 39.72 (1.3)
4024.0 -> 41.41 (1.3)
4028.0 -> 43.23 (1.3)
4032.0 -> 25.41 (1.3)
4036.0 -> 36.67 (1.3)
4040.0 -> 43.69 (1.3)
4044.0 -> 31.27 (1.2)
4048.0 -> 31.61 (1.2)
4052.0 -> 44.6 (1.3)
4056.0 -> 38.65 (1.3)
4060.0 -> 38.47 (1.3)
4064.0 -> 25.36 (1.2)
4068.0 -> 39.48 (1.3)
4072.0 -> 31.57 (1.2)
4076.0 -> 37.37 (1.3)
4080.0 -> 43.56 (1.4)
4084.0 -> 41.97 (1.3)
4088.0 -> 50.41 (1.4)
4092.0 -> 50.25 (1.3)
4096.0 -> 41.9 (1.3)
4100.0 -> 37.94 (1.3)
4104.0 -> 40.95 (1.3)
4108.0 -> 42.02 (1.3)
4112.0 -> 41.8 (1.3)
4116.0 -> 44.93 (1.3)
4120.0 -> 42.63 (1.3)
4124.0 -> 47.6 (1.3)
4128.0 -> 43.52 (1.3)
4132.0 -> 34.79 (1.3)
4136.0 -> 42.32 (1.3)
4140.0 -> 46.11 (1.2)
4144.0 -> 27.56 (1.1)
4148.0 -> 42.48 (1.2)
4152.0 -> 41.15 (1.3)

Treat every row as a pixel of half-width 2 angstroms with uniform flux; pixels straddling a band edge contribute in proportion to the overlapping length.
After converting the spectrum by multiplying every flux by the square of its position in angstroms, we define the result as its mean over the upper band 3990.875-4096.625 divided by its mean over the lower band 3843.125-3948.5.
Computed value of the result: 2.23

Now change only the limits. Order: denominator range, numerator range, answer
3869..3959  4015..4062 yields 2.08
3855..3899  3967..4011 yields 1.70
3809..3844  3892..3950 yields 1.55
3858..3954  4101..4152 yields 2.44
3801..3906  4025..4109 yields 2.48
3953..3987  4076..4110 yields 2.21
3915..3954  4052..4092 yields 2.45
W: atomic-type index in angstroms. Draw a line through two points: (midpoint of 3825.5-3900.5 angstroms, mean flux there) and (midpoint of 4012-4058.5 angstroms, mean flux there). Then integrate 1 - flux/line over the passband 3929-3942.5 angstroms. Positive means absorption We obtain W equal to 8.30 angstroms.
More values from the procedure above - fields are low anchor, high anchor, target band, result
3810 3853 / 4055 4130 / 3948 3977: 9.9 angstroms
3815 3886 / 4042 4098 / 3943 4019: 5.6 angstroms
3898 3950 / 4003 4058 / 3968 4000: 2.1 angstroms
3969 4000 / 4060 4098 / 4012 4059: -4.4 angstroms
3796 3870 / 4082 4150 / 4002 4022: -3.4 angstroms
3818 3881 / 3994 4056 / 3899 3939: 8.6 angstroms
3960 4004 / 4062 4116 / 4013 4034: -4.5 angstroms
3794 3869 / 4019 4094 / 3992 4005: -0.6 angstroms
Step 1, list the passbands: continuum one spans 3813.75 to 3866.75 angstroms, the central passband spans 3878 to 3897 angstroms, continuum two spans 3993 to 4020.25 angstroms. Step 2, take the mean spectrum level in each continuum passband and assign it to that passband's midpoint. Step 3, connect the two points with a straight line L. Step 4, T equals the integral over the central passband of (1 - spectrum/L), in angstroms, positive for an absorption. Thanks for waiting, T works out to 0.6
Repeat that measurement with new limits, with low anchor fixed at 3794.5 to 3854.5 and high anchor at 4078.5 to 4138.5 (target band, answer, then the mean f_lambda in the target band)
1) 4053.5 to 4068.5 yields 1.3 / 35.4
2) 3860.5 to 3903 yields 5.4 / 19.4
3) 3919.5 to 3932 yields 5.0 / 15.7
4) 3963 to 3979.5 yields 8.4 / 15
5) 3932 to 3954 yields 8.8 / 16.8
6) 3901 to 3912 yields 0.9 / 22.5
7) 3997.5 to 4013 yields -1.6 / 37.1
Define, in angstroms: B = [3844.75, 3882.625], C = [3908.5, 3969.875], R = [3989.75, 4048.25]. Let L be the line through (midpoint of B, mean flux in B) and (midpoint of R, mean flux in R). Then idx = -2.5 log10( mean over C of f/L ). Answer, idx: 0.439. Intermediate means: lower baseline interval 17.9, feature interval 17.8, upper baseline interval 36.8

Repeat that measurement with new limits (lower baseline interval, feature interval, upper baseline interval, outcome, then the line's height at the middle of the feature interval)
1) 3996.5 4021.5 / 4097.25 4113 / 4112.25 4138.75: 0.030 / 41.8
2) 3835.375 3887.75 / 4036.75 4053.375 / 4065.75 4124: -0.022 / 36.7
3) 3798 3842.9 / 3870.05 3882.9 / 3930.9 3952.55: -0.091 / 15.5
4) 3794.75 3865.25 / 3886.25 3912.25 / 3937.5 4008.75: -0.073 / 20.6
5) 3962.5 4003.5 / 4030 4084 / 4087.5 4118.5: 0.016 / 36.8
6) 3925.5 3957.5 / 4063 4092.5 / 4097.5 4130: -0.072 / 37.2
